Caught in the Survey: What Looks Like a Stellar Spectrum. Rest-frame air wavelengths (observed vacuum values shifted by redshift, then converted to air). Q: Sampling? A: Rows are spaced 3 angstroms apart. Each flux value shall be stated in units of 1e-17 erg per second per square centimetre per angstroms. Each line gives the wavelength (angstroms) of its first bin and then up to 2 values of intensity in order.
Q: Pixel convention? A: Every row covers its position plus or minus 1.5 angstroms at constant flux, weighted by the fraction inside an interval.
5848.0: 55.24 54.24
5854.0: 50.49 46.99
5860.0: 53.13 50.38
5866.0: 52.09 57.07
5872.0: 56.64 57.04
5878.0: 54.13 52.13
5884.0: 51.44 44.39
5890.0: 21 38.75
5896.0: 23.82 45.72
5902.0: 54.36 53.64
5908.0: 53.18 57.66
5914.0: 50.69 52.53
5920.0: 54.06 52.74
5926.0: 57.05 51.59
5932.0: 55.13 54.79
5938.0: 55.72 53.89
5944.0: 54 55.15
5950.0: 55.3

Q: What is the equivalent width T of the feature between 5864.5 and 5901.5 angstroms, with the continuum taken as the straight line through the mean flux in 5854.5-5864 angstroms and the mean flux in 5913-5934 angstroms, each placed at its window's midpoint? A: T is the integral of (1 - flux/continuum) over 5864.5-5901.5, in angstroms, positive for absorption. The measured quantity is 3.54 angstroms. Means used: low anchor 50.2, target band 46.4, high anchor 53.5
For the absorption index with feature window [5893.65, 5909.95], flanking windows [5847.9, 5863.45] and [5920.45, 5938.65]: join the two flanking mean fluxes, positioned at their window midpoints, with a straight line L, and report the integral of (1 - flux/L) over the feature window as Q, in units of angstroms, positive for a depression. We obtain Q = 2.23 angstroms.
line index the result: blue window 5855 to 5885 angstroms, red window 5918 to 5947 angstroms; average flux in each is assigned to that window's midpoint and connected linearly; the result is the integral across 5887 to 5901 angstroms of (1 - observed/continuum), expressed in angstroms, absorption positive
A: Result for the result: 5.0 angstroms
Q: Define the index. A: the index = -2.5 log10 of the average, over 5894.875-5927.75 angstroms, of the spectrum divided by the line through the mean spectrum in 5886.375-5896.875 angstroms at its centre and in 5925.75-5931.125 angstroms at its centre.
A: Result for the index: -0.175 mag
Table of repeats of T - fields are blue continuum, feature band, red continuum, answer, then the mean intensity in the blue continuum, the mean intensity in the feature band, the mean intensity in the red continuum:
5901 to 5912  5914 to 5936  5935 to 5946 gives 0.34 angstroms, 54.6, 53.7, 54.6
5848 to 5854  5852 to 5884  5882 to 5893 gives -4.33 angstroms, 53.6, 53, 39.5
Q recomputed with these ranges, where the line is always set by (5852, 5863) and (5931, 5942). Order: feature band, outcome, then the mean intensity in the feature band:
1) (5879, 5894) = 2.9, 42.1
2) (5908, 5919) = 0.0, 53.6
